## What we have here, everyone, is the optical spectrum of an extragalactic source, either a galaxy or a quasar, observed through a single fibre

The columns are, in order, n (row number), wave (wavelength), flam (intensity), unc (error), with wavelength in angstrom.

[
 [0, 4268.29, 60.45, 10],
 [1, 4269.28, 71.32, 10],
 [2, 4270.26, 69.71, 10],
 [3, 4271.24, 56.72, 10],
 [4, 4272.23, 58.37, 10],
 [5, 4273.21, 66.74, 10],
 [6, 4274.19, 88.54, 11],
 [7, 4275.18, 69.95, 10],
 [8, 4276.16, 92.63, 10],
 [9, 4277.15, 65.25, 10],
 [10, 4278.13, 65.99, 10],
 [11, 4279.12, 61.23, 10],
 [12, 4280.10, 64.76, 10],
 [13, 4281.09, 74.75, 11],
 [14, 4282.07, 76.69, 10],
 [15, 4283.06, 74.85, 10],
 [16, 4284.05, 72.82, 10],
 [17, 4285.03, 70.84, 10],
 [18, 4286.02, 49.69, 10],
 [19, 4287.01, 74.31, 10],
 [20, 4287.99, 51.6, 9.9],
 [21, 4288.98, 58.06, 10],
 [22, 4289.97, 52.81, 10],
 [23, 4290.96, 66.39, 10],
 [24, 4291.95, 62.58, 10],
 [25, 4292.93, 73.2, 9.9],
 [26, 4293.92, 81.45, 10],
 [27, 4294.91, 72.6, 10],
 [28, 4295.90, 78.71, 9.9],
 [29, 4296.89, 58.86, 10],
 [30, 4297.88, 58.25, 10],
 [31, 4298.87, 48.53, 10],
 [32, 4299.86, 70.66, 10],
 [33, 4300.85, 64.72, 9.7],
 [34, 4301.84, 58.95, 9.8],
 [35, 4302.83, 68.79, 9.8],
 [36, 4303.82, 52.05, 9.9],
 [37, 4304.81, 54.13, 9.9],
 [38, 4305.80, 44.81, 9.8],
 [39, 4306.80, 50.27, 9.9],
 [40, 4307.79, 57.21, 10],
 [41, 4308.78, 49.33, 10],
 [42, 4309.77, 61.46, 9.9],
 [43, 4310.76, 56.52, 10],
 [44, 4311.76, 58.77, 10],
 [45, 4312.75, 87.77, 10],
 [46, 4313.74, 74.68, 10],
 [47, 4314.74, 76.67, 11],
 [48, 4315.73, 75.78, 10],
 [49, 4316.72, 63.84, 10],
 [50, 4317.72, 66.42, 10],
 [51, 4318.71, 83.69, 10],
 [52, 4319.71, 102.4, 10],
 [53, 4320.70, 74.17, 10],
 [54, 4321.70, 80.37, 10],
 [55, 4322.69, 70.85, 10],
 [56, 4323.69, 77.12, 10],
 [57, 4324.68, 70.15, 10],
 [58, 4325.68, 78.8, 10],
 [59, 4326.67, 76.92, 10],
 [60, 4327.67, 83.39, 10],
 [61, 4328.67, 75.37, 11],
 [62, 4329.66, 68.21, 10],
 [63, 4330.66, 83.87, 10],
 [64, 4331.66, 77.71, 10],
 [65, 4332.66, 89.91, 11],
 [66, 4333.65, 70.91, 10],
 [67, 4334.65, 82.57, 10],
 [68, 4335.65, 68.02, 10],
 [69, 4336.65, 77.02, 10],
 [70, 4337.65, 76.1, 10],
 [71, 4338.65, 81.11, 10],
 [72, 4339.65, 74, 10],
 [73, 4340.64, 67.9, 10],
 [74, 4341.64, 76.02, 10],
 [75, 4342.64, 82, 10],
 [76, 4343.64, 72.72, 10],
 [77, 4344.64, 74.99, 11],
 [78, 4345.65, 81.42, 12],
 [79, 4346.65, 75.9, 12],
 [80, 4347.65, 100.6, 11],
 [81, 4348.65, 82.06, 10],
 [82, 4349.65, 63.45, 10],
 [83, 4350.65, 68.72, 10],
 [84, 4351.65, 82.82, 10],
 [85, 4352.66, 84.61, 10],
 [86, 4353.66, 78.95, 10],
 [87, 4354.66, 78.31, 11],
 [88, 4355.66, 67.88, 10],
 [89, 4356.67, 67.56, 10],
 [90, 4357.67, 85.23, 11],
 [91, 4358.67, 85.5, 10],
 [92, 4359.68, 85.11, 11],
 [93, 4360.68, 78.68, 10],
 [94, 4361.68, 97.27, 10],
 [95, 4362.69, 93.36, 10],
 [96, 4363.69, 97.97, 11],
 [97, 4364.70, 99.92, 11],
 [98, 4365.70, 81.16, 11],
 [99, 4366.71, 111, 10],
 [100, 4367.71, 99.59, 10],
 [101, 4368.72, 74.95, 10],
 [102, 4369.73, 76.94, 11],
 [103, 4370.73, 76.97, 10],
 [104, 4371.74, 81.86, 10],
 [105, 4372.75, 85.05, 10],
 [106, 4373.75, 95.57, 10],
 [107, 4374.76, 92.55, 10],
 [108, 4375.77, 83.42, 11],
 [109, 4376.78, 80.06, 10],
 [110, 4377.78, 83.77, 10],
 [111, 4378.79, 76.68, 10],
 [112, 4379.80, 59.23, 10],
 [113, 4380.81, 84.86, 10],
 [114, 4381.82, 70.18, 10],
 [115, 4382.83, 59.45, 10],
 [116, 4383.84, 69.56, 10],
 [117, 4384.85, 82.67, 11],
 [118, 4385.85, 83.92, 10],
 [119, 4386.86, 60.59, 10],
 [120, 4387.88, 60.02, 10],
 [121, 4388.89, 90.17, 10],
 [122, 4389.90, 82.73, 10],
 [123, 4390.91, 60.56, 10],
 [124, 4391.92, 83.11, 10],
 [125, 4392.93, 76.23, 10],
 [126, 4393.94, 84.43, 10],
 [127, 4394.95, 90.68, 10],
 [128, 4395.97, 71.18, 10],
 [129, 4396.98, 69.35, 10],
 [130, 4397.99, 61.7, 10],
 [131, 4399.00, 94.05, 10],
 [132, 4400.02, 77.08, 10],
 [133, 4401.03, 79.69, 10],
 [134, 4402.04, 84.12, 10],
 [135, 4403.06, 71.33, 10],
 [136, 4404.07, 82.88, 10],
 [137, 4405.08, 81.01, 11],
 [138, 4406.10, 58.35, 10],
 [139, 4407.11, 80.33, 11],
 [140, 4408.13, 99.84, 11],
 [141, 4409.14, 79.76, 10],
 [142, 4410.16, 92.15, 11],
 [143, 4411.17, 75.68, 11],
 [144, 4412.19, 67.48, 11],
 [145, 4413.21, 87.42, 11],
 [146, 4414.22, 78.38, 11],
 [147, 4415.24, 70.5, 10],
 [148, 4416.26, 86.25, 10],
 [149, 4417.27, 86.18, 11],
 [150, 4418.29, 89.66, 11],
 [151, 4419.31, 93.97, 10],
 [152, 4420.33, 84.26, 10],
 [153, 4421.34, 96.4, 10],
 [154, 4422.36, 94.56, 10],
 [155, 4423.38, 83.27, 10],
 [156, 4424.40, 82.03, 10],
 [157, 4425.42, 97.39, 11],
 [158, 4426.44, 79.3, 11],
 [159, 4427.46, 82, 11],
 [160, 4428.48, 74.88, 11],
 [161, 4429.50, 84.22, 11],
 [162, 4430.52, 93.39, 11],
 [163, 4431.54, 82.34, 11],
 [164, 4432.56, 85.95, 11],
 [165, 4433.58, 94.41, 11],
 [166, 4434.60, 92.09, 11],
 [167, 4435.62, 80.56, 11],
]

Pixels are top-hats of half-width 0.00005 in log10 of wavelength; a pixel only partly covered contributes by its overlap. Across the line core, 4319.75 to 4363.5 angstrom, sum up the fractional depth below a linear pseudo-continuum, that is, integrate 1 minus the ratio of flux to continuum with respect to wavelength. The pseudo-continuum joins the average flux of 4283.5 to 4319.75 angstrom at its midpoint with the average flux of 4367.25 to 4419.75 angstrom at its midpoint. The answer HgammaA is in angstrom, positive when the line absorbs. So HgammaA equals -4.74 angstrom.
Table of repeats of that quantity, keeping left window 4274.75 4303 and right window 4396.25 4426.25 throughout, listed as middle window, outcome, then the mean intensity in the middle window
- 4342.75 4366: -2.1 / 81.9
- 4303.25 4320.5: 1.0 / 65.8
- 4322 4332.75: -0.8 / 77.1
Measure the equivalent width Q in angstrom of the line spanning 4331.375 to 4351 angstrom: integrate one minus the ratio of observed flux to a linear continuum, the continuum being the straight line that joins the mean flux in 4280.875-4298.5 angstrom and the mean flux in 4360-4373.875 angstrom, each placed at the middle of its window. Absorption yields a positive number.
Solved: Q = 1.1 angstrom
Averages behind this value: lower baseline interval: 66.9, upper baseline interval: 89.1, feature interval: 77.2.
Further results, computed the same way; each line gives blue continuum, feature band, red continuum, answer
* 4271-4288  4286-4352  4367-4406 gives 1.81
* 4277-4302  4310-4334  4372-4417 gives -2.12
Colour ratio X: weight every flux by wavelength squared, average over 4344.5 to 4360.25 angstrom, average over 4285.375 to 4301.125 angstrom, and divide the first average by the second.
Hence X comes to 1.27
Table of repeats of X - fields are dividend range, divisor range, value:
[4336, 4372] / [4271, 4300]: 1.25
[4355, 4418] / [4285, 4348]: 1.18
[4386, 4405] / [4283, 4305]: 1.26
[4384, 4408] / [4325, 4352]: 1.02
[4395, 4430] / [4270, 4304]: 1.30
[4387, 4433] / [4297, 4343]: 1.20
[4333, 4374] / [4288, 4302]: 1.30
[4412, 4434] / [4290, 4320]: 1.38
